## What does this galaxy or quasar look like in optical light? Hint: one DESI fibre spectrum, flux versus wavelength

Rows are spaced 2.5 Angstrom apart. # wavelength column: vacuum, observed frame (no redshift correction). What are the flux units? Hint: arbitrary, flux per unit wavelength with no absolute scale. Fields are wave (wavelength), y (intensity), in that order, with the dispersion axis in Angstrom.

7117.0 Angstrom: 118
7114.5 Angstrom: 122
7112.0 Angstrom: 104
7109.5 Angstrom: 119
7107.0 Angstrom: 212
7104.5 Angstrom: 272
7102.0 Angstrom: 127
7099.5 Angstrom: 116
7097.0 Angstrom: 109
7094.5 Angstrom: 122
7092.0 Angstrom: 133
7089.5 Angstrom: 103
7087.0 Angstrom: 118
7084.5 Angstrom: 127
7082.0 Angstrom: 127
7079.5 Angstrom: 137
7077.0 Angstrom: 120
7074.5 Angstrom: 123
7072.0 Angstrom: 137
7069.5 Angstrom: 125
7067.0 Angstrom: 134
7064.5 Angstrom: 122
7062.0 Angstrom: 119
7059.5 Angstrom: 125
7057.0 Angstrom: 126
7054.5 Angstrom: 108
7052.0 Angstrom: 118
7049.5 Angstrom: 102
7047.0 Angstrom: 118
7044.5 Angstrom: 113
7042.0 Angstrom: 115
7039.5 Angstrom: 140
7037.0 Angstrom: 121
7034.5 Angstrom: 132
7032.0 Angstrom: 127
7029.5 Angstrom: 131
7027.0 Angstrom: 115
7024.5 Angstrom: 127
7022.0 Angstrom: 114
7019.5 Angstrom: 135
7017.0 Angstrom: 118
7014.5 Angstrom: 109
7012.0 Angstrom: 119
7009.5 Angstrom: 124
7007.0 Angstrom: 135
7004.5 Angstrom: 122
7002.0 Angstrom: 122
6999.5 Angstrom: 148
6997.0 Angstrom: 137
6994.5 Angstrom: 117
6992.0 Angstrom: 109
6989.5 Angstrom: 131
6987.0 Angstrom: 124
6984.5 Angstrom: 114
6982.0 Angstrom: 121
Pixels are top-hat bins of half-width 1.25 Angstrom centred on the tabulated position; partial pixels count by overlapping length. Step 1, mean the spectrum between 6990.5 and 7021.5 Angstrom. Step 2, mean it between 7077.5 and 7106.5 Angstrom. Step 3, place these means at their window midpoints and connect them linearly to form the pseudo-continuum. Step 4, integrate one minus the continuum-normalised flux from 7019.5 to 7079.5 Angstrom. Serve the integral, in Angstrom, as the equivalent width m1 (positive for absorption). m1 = 3.65 Angstrom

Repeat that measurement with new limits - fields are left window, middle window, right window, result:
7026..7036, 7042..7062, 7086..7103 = 1.3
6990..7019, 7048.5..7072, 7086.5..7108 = 2.8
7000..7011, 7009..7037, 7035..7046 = 0.5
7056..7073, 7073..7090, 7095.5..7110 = 2.2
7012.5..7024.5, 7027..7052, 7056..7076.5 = 0.2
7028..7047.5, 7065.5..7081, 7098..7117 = 1.0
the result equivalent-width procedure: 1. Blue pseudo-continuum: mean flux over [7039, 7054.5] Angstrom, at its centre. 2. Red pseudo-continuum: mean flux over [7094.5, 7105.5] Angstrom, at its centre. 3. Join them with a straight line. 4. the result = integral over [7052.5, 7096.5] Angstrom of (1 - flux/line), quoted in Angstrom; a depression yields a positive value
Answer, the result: 3.10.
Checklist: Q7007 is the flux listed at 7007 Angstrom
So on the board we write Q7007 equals 135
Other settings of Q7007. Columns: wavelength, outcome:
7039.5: 140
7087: 118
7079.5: 137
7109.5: 119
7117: 118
